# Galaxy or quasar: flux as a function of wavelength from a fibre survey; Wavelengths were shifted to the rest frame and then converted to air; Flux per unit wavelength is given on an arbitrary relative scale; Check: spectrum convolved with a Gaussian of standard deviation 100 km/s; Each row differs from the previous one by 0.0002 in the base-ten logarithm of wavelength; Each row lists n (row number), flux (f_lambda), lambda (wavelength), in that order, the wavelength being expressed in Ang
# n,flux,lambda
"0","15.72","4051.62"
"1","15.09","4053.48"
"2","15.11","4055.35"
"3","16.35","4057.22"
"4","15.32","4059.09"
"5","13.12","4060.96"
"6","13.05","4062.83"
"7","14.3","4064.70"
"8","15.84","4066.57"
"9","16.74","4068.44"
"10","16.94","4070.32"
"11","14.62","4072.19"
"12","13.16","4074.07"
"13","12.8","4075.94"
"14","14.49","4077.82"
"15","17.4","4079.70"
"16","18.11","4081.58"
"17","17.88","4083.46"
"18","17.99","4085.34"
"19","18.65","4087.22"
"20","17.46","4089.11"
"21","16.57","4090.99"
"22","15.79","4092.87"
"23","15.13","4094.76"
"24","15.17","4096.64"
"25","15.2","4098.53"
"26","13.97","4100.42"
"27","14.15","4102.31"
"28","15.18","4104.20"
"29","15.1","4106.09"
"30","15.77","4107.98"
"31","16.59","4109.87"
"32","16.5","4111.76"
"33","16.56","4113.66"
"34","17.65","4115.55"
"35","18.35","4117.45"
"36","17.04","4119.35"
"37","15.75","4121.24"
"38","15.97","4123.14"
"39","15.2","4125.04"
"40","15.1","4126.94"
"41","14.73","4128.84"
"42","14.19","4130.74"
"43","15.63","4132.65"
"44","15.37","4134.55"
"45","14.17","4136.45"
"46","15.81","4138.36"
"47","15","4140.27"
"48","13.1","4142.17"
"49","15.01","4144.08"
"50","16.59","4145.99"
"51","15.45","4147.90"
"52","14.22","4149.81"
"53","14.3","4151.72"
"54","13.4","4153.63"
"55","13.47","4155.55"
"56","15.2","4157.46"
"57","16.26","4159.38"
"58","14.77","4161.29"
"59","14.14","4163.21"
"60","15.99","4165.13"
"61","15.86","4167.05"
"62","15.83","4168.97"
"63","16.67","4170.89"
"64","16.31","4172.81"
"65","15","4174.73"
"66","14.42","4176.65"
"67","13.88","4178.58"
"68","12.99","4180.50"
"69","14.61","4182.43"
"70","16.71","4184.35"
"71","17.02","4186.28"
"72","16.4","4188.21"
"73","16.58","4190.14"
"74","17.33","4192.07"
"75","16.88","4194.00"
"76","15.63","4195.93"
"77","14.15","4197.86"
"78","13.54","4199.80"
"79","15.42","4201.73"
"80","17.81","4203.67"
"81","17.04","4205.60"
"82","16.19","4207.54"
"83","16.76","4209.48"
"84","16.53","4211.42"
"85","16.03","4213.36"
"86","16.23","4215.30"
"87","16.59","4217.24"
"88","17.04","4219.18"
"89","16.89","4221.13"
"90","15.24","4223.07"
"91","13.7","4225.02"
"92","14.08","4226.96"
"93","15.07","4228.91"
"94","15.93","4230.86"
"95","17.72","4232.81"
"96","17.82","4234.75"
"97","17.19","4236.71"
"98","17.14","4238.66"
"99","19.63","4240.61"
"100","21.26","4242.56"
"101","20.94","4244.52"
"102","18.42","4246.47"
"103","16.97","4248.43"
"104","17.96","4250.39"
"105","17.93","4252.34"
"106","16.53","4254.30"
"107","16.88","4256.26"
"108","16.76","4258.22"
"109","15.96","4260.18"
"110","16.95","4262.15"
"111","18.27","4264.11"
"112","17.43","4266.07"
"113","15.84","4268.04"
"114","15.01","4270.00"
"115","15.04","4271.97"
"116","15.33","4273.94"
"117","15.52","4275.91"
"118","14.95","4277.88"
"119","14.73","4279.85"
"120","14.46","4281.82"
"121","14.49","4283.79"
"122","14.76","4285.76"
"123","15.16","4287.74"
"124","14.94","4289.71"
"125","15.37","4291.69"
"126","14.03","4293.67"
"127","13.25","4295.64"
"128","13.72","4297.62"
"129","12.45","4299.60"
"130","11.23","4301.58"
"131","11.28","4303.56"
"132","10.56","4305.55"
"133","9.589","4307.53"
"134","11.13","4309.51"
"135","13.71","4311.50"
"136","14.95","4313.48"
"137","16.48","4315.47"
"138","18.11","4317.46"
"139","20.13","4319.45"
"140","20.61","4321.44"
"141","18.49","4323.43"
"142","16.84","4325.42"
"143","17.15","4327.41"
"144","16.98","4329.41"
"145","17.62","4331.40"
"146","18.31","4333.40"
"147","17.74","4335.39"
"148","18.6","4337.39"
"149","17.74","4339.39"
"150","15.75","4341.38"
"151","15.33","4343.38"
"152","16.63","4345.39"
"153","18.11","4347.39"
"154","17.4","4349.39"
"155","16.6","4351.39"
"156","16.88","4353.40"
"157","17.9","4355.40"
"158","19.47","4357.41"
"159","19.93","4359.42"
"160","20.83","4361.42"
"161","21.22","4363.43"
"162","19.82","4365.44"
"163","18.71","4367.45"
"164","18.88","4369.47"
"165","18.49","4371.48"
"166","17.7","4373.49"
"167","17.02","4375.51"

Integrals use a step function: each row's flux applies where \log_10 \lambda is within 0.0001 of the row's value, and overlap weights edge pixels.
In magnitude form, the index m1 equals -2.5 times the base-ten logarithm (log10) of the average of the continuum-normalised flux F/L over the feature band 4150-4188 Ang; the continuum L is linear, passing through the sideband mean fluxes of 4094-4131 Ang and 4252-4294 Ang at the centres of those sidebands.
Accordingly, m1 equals 0.043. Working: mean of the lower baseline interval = 15.7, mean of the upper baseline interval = 15.7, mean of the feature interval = 15.1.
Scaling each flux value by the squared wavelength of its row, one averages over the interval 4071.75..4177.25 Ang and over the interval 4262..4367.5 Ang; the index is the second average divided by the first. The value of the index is 1.14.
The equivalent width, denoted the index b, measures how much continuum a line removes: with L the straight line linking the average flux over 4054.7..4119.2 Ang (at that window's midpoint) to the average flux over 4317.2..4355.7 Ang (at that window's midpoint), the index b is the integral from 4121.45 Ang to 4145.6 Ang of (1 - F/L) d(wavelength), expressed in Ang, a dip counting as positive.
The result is 1.7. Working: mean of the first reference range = 15.8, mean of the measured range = 15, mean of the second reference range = 17.6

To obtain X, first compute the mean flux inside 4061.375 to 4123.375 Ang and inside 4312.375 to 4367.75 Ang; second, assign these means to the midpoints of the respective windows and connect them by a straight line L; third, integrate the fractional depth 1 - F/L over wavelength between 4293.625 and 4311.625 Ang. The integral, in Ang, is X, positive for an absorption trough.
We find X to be 5.9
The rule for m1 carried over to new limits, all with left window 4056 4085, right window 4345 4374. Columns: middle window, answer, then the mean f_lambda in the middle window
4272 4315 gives 0.292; 13.7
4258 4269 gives 0.043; 16.9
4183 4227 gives 0.052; 16.1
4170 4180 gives 0.097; 15.1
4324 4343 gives 0.059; 17.4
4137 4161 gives 0.103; 14.8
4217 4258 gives 0.005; 17.2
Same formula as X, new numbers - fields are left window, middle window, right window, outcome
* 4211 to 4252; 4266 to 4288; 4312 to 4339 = 2.9 Ang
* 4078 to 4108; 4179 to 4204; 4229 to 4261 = 2.2 Ang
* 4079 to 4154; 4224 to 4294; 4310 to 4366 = 2.6 Ang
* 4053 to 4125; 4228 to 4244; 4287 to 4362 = -1.9 Ang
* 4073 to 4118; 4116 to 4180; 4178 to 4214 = 3.0 Ang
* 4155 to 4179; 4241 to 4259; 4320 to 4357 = -2.1 Ang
